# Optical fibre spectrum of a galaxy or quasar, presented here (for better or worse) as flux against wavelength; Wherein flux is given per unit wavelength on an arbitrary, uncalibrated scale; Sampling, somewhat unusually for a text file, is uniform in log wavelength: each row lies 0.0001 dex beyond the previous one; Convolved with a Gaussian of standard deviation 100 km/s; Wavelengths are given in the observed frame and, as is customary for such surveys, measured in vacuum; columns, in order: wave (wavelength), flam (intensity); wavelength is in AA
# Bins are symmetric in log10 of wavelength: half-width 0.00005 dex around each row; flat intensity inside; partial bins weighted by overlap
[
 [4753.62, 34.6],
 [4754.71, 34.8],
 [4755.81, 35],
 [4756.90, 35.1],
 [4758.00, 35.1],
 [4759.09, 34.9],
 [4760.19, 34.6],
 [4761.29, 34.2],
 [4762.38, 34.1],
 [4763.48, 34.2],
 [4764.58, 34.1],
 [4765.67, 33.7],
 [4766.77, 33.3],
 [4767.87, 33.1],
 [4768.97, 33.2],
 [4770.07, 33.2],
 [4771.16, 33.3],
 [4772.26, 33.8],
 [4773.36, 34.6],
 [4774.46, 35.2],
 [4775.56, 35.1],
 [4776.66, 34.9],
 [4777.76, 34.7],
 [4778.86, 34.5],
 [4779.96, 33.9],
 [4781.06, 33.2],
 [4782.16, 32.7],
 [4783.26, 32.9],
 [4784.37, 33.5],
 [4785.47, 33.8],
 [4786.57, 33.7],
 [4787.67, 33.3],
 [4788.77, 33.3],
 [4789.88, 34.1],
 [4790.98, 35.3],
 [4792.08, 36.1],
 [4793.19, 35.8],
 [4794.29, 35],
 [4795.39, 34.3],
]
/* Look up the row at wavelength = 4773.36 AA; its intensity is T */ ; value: 34.6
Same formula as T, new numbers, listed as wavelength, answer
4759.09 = 34.9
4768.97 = 33.2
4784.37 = 33.5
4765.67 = 33.7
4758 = 35.1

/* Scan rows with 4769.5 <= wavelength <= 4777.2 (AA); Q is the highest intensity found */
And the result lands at 35.2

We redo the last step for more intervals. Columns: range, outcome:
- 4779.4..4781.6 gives 33.9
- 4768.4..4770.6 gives 33.2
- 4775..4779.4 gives 35.1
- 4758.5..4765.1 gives 34.9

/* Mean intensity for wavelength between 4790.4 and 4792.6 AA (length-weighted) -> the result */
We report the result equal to 35.8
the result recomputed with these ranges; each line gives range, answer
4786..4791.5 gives 33.9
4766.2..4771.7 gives 33.2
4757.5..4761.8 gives 34.7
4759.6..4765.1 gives 34.2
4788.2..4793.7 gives 34.9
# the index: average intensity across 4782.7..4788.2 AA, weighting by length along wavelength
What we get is 33.4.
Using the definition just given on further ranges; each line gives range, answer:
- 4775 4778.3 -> 34.9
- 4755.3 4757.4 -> 35.1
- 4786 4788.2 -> 33.6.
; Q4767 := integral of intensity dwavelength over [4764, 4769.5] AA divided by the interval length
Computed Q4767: 33.5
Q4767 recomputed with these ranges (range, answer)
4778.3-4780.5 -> 34.2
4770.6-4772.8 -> 33.7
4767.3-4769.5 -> 33.1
